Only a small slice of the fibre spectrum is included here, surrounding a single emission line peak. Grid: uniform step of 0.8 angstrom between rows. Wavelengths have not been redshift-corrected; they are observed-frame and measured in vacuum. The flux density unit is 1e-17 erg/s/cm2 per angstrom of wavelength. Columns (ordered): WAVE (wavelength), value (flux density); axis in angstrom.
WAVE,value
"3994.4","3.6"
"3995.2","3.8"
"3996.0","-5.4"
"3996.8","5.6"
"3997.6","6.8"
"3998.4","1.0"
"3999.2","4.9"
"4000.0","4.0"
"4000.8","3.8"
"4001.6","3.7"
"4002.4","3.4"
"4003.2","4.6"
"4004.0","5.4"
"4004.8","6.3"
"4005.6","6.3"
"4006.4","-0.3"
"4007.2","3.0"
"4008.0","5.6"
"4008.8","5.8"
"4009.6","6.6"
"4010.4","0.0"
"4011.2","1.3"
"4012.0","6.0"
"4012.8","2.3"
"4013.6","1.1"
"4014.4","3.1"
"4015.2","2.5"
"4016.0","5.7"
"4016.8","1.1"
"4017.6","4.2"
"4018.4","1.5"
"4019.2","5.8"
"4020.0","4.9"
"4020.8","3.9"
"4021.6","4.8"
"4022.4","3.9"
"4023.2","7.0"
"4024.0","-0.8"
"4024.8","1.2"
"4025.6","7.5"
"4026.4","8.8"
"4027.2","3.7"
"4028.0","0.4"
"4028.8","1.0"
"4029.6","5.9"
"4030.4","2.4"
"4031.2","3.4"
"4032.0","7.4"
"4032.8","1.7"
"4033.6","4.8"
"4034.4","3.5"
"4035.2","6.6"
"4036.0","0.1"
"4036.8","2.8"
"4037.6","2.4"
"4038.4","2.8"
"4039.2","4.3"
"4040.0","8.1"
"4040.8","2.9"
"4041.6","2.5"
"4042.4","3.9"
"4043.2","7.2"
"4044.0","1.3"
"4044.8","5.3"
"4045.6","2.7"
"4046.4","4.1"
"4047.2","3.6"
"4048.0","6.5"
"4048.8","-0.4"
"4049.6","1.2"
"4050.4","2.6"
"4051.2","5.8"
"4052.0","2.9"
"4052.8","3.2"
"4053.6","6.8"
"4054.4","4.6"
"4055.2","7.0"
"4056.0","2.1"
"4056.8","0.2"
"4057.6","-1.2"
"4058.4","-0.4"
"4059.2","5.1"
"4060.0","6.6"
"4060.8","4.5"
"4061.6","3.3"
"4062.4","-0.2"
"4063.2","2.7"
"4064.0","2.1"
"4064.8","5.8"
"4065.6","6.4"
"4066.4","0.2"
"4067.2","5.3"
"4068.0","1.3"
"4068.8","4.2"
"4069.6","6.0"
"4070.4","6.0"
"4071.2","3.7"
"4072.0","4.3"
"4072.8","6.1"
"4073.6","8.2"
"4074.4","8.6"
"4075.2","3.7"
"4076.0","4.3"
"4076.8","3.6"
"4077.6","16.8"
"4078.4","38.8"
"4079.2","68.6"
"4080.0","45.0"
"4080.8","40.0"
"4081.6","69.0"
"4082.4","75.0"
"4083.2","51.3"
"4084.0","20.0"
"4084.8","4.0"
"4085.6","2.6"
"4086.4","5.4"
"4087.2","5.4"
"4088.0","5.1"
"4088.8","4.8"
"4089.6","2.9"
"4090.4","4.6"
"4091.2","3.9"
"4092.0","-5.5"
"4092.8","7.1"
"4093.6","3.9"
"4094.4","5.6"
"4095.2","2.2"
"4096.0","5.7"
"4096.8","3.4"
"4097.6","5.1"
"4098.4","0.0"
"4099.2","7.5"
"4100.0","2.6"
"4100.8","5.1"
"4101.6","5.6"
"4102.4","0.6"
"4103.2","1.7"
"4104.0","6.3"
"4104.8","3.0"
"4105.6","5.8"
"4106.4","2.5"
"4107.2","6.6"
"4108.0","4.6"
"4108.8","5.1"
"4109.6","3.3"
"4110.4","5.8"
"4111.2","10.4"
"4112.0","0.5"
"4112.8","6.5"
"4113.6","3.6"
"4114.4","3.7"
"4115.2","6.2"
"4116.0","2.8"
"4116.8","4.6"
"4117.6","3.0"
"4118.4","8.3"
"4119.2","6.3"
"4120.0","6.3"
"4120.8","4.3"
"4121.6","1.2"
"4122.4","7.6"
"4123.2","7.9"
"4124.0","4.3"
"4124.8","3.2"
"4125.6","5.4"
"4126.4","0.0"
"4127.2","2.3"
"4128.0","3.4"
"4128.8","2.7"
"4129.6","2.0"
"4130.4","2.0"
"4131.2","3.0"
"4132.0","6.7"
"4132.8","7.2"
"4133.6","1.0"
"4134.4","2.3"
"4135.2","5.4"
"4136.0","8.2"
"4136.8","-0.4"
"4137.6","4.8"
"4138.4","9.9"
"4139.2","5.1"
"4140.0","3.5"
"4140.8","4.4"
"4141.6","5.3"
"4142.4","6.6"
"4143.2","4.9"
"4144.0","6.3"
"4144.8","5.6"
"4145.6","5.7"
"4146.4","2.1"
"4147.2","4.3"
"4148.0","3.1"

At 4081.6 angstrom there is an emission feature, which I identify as [O II]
